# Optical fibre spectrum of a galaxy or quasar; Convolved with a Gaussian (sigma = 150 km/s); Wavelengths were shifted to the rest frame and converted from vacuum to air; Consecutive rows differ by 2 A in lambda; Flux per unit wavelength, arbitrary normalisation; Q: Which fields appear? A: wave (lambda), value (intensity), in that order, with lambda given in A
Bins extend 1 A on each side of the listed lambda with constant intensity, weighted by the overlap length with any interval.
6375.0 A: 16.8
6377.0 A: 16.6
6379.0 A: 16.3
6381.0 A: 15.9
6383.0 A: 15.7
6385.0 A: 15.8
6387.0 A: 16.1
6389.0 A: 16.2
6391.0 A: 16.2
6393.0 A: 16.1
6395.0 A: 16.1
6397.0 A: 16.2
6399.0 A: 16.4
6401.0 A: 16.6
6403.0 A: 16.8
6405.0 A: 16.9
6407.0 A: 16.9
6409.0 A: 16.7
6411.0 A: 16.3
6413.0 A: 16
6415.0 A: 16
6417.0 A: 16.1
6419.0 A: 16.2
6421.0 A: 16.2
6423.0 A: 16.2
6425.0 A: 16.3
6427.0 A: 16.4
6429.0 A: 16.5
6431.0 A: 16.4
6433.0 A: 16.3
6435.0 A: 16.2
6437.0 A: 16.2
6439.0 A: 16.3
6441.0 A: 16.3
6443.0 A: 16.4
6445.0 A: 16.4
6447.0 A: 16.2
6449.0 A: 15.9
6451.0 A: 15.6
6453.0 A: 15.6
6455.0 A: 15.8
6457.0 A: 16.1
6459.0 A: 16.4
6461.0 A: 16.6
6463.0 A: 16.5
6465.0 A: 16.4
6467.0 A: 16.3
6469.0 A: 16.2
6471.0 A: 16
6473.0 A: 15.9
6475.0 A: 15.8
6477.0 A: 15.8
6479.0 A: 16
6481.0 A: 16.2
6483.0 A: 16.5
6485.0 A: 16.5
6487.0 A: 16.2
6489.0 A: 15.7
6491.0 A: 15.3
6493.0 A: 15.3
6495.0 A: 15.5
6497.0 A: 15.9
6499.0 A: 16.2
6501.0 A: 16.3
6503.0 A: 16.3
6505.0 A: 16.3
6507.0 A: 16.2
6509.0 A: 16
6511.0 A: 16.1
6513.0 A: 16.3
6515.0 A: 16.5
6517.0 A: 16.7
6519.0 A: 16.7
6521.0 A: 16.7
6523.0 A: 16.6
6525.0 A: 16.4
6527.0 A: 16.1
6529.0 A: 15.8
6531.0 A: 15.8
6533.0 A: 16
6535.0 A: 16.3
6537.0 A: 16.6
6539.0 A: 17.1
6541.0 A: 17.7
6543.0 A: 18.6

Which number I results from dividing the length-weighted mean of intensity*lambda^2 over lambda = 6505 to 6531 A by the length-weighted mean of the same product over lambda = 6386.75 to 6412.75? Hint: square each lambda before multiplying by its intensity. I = 1.03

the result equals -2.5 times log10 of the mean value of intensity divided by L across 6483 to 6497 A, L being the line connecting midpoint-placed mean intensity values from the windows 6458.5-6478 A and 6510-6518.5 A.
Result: 0.03 mag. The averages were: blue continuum 16.2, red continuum 16.4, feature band 15.8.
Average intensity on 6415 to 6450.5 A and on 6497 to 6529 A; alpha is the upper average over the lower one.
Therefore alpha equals 1.00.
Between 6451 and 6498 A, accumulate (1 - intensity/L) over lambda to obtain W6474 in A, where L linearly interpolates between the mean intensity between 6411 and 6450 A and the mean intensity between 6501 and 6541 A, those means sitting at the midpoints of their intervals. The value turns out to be 0.8 A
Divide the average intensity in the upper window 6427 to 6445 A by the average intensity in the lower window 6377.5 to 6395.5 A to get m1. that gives 1.02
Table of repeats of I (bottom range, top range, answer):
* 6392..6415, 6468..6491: 1.00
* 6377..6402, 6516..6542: 1.07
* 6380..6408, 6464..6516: 1.02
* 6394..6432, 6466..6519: 1.01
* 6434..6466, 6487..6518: 1.01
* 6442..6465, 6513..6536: 1.03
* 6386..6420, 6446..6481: 1.00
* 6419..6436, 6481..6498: 0.99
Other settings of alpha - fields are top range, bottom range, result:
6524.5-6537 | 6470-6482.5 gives 1.01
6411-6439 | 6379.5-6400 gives 1.01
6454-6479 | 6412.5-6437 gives 0.99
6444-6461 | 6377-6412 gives 0.98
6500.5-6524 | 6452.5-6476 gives 1.02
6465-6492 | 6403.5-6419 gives 0.98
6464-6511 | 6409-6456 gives 0.99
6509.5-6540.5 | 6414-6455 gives 1.01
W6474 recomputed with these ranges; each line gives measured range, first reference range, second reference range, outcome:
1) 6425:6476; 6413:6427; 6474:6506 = -0.3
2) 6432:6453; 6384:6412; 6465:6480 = 0.0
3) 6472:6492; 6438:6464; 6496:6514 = 0.2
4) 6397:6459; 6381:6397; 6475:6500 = -1.1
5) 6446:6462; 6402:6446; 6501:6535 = 0.3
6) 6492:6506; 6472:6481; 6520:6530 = 0.1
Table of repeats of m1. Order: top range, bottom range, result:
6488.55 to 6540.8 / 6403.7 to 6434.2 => 0.99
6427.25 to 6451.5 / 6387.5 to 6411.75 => 0.99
